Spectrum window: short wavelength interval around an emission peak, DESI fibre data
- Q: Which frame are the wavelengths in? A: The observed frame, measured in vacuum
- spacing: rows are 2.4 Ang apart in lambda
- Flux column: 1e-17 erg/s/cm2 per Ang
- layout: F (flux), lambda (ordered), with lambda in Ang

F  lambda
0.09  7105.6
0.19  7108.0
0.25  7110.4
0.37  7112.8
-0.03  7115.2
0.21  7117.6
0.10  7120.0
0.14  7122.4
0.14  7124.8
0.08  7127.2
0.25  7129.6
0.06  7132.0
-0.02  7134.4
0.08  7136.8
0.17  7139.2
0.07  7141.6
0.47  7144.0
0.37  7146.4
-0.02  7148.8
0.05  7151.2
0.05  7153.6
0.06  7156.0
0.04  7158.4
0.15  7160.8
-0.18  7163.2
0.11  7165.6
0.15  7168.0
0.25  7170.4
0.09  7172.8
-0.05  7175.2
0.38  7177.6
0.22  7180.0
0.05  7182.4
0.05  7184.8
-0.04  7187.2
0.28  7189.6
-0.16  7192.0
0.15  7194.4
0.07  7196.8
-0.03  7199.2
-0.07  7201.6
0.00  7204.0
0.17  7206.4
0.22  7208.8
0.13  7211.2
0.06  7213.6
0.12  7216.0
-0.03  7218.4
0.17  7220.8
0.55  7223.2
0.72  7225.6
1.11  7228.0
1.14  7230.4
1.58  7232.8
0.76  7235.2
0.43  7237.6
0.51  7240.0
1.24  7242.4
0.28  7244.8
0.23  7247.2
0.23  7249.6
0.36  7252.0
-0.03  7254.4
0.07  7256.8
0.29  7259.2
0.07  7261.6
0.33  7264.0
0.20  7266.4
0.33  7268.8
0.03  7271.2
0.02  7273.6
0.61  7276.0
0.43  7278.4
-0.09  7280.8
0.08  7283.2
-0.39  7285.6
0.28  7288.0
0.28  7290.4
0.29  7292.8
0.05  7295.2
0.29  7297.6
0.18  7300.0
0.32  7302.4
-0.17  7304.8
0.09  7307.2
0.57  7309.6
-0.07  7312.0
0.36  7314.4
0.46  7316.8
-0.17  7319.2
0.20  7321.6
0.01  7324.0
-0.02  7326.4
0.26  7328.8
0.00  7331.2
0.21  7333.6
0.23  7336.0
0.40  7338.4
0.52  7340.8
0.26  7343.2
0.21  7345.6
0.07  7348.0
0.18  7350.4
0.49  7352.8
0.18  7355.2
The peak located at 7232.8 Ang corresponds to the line [O II]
